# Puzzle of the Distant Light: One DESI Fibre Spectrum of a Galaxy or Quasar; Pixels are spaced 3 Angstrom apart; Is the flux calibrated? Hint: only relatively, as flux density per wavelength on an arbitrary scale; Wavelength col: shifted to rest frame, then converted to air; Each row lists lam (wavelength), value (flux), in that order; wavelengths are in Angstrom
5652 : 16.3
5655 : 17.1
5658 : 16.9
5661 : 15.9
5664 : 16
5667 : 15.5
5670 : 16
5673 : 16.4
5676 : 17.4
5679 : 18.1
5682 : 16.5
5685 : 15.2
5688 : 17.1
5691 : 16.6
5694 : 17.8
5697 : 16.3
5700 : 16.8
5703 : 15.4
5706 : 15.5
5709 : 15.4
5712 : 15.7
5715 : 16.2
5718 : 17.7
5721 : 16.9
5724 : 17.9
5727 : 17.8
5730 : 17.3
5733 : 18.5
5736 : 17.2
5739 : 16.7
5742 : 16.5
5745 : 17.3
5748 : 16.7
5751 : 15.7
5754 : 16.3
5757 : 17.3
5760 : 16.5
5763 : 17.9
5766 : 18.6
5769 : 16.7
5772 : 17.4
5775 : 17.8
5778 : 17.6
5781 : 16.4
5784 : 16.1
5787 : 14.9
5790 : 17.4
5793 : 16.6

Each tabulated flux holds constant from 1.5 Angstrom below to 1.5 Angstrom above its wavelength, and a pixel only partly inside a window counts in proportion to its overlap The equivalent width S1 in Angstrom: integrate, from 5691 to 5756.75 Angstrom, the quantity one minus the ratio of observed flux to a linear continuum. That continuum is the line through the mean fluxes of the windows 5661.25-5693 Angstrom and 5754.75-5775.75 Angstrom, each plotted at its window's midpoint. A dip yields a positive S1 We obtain 0.8 Angstrom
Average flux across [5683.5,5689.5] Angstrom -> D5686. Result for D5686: 16.2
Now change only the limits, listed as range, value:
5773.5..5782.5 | 17.3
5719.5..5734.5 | 17.7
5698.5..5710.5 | 15.8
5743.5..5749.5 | 17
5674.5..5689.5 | 16.9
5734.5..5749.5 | 16.9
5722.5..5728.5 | 17.8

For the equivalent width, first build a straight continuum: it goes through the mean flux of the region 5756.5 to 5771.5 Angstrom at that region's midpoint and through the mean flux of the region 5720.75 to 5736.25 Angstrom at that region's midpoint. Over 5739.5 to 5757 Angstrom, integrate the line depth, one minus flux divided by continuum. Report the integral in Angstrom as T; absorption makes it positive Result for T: 1.0 Angstrom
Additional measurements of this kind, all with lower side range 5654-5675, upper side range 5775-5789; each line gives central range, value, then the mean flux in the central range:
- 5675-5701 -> -0.9 Angstrom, 16.9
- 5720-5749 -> -1.6 Angstrom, 17.3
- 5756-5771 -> -0.9 Angstrom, 17.4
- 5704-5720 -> 0.2 Angstrom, 16.1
